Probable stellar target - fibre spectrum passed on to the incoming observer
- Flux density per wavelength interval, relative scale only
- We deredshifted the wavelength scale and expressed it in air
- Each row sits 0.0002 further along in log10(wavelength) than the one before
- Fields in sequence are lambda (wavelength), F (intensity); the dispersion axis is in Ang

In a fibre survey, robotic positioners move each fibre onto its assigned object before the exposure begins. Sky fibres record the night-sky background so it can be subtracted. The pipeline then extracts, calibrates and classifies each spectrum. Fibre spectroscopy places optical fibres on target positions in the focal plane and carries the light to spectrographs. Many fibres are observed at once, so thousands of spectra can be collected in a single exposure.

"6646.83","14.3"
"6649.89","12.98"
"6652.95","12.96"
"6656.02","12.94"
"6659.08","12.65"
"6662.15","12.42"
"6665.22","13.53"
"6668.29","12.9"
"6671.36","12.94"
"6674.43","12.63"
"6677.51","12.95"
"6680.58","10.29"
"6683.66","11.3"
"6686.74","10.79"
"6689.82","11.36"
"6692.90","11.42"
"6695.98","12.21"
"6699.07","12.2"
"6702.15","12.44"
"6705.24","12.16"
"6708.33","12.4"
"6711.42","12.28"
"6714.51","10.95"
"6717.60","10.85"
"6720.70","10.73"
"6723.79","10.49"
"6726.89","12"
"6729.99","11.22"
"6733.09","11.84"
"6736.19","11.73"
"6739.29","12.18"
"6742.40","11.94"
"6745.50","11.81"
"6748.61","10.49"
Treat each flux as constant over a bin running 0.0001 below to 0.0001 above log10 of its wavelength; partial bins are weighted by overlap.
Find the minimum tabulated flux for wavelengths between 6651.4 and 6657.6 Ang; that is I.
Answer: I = 12.94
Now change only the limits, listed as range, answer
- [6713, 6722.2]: 10.73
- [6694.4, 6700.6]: 12.2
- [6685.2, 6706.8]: 10.79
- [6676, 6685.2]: 10.29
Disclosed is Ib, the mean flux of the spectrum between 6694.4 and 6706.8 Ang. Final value 12.2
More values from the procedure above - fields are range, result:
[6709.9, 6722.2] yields 11.2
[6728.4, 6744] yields 11.8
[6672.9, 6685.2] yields 11.8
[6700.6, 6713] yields 12.3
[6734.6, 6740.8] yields 12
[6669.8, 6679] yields 12.8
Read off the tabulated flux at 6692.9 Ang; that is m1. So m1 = 11.42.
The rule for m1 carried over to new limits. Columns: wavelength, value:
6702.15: 12.44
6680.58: 10.29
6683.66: 11.3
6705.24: 12.16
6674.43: 12.63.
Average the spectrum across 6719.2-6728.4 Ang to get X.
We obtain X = 11.1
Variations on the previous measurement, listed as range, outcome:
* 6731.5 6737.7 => 11.8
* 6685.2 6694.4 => 11.2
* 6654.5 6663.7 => 12.7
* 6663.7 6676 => 13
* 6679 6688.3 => 10.8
